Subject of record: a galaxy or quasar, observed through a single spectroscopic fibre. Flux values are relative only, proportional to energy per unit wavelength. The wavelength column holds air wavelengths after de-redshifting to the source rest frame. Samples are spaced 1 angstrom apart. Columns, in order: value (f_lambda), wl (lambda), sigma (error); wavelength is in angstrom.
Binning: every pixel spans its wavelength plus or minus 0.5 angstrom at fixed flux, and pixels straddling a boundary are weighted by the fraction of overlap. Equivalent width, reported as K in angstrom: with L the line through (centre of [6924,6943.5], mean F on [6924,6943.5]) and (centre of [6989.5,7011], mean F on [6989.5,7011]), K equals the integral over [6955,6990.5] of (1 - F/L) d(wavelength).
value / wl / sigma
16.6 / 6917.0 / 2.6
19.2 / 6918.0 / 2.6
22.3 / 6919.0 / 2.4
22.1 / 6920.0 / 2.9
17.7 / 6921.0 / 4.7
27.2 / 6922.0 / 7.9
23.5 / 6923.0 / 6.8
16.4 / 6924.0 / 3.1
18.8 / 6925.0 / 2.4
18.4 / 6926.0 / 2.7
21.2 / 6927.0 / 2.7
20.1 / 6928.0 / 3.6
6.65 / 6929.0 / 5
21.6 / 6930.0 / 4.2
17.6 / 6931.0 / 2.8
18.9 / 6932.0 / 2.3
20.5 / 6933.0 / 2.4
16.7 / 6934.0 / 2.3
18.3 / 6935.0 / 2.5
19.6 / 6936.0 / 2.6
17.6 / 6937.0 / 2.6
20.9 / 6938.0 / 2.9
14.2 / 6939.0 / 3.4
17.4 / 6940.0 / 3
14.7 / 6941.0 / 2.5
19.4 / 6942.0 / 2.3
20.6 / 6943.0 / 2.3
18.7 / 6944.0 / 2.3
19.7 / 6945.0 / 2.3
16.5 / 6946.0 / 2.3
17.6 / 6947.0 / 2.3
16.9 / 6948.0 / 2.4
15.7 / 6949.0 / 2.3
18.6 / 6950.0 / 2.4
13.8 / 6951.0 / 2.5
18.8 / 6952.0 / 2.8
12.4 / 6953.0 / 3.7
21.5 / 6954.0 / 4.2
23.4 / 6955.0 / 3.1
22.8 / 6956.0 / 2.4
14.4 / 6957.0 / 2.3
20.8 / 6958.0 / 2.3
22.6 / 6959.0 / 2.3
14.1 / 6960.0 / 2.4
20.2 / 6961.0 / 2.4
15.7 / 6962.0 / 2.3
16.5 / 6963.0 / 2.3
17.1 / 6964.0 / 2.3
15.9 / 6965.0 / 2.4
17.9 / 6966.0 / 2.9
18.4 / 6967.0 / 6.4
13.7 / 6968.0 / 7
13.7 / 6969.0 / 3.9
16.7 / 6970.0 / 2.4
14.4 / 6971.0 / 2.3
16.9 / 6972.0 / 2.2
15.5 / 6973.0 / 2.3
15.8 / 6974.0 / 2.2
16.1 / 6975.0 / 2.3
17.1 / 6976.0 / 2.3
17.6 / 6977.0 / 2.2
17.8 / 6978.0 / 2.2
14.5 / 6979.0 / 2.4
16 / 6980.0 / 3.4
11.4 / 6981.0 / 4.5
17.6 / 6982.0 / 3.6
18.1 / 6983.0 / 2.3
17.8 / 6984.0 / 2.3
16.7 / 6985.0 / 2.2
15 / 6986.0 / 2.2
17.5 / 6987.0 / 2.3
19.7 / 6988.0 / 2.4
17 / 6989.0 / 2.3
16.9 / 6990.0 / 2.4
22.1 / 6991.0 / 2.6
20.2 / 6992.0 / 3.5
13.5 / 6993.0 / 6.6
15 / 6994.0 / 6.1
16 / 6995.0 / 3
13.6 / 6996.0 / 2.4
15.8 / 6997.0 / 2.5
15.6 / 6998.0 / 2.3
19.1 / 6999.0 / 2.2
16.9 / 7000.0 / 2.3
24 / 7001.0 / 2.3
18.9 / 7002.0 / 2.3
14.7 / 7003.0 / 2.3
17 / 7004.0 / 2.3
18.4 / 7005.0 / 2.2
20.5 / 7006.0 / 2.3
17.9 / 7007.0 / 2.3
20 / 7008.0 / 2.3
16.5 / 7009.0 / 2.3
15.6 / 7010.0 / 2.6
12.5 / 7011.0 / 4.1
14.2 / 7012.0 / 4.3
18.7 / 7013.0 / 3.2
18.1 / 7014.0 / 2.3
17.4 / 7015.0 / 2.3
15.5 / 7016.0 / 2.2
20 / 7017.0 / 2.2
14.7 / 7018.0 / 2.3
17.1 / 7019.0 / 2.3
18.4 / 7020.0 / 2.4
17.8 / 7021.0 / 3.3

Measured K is 1.4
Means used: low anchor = 18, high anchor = 17.4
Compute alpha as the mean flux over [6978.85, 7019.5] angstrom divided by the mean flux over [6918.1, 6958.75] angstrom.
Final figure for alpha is 0.91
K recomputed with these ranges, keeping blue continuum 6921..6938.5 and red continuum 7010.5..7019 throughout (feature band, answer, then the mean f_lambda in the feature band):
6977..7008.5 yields -0.3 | 17.3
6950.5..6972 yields 0.8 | 17.4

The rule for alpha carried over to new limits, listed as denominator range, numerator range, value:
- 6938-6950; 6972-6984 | 0.92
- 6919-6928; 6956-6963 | 0.88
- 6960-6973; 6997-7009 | 1.12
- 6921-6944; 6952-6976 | 0.93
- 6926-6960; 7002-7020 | 0.94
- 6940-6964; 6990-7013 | 0.95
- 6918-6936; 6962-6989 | 0.85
